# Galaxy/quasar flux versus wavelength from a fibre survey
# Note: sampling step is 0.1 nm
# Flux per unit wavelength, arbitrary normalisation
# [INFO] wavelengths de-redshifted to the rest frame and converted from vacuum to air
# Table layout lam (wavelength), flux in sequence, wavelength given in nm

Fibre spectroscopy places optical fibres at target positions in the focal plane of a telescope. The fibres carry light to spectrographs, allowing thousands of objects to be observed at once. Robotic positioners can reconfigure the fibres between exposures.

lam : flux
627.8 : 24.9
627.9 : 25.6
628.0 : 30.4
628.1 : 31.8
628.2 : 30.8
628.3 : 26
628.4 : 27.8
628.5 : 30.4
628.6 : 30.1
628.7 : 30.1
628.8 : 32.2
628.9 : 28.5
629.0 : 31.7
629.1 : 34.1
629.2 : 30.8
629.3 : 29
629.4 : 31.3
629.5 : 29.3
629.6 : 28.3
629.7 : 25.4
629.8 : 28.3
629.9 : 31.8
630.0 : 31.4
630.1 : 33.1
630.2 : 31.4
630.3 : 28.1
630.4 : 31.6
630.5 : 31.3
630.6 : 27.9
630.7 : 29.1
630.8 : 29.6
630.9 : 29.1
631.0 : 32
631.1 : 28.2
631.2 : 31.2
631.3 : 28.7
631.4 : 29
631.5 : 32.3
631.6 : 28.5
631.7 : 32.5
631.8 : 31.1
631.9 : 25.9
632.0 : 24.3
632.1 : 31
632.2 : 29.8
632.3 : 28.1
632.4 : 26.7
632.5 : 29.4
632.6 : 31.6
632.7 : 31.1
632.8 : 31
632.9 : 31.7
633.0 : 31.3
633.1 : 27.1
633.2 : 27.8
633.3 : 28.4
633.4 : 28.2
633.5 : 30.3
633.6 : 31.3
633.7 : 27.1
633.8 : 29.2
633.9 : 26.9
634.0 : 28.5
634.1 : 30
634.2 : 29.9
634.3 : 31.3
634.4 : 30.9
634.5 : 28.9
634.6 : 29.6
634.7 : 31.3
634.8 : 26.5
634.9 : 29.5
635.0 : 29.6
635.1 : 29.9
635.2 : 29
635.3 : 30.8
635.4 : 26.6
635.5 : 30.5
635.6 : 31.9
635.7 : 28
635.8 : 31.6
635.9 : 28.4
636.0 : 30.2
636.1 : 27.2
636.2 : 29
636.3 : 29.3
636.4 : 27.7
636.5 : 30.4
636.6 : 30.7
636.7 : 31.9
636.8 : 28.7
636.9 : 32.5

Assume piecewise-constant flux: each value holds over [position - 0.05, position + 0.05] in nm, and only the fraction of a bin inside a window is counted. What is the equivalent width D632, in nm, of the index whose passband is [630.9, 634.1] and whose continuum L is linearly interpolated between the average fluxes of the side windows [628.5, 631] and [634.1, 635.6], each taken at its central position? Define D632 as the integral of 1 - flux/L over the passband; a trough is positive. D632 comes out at 0.06 nm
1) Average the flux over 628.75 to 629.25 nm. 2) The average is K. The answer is 31.5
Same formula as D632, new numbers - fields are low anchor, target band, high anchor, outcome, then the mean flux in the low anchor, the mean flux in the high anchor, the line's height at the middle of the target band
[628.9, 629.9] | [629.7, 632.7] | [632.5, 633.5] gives 0.01 nm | 29.8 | 29.8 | 29.8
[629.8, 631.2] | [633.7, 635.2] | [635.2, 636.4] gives 0.01 nm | 30.3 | 29.3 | 29.6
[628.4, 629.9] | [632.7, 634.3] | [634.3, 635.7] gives 0.02 nm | 30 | 29.6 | 29.7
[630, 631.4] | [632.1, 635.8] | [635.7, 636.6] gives 0.01 nm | 30.1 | 29.2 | 29.6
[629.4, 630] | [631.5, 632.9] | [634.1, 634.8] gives 0.00 nm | 29.1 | 30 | 29.6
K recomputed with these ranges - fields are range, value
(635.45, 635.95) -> 30.1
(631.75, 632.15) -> 28.1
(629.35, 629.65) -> 29.6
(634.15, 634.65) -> 30.1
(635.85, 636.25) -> 28.7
